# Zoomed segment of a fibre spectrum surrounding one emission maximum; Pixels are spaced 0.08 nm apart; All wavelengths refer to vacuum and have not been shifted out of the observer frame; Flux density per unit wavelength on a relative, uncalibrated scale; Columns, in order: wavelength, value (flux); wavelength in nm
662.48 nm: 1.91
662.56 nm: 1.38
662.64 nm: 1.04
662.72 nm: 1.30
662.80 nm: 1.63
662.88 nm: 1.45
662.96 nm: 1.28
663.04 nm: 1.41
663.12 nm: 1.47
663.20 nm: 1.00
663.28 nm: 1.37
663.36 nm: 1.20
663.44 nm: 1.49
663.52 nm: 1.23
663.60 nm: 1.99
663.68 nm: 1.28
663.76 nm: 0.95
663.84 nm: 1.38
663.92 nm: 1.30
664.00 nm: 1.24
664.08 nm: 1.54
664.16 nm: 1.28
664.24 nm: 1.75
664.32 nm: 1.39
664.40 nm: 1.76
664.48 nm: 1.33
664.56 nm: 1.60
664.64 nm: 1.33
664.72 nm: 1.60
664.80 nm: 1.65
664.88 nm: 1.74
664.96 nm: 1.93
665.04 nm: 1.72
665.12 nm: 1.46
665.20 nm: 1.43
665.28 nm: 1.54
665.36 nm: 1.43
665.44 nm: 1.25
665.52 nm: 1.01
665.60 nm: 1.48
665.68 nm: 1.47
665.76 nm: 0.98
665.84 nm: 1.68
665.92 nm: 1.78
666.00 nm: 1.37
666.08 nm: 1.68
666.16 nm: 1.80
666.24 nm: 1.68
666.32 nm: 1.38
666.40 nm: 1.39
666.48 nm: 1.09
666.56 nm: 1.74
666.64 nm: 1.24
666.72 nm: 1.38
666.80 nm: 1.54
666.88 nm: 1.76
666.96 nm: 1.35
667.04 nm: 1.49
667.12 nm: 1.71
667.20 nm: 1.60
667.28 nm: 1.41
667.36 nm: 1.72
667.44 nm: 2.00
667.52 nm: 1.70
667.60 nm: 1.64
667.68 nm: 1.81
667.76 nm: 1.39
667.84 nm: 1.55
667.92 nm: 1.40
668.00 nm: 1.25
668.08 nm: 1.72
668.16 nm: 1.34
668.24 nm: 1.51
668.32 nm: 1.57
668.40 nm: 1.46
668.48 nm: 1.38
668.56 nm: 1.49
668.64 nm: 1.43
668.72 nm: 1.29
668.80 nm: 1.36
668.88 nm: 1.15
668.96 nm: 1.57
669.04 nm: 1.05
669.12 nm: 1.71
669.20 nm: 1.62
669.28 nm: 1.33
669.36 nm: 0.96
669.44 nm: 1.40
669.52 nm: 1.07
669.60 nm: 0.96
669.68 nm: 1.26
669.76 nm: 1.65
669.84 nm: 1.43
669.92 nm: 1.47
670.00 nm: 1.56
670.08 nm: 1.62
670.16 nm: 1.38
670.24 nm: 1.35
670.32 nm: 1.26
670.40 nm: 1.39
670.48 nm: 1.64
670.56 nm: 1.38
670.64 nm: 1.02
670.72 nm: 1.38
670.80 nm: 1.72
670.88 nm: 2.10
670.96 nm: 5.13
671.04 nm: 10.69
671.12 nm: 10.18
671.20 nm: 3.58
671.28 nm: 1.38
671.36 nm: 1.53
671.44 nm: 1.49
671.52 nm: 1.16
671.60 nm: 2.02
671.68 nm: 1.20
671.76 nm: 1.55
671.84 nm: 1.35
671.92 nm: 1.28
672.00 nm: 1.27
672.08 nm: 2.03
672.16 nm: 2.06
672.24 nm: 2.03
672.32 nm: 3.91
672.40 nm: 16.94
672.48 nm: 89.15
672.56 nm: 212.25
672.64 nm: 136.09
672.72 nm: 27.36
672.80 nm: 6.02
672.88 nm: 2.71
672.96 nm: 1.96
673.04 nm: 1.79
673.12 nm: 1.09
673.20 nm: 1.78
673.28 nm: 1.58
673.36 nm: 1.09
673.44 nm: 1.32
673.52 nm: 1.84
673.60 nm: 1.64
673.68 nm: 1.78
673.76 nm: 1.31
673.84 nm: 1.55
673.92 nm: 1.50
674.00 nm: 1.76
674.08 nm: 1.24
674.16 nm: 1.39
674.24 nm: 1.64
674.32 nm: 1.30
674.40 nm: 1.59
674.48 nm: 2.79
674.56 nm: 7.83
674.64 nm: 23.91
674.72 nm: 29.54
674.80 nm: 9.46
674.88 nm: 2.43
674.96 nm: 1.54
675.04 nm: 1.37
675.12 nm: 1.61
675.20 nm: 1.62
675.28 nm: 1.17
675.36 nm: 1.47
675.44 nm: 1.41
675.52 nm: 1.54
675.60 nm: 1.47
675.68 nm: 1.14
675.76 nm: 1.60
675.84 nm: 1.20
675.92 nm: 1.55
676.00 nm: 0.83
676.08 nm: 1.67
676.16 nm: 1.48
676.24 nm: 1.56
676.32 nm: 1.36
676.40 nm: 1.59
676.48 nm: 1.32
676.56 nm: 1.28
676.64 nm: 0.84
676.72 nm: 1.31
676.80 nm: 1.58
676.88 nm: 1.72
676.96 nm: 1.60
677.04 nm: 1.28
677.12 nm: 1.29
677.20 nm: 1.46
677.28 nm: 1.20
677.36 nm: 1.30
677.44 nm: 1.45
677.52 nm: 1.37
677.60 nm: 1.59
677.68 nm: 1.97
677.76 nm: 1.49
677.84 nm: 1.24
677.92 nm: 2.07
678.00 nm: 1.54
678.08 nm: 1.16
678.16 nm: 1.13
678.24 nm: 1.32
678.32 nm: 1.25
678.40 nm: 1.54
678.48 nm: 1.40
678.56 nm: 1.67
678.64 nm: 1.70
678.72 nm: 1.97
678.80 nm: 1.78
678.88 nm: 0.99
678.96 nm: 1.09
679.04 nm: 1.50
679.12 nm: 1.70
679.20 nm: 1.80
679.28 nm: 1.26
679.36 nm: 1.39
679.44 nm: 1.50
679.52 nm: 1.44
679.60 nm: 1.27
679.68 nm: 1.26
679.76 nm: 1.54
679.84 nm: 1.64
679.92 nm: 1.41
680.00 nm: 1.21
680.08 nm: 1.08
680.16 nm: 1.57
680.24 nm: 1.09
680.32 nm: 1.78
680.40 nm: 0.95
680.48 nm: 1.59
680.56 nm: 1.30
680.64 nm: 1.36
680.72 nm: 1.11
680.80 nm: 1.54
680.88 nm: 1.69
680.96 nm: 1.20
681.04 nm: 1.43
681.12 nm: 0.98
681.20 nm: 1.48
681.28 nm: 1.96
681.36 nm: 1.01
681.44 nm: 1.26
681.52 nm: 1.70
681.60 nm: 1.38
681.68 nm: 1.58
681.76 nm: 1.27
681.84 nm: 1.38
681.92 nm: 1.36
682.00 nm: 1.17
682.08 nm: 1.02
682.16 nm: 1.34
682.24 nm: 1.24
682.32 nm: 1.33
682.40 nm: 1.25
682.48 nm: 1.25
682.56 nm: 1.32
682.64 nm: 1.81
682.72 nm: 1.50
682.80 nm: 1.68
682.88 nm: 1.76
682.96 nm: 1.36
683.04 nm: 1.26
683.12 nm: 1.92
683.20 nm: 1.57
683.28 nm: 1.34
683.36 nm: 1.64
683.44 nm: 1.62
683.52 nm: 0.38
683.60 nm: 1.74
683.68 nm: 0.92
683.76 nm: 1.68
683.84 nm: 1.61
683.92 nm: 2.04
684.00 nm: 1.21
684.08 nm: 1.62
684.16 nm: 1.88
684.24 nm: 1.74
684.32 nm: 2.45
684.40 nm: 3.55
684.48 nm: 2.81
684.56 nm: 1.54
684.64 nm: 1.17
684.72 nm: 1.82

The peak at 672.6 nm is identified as H-alpha 6563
